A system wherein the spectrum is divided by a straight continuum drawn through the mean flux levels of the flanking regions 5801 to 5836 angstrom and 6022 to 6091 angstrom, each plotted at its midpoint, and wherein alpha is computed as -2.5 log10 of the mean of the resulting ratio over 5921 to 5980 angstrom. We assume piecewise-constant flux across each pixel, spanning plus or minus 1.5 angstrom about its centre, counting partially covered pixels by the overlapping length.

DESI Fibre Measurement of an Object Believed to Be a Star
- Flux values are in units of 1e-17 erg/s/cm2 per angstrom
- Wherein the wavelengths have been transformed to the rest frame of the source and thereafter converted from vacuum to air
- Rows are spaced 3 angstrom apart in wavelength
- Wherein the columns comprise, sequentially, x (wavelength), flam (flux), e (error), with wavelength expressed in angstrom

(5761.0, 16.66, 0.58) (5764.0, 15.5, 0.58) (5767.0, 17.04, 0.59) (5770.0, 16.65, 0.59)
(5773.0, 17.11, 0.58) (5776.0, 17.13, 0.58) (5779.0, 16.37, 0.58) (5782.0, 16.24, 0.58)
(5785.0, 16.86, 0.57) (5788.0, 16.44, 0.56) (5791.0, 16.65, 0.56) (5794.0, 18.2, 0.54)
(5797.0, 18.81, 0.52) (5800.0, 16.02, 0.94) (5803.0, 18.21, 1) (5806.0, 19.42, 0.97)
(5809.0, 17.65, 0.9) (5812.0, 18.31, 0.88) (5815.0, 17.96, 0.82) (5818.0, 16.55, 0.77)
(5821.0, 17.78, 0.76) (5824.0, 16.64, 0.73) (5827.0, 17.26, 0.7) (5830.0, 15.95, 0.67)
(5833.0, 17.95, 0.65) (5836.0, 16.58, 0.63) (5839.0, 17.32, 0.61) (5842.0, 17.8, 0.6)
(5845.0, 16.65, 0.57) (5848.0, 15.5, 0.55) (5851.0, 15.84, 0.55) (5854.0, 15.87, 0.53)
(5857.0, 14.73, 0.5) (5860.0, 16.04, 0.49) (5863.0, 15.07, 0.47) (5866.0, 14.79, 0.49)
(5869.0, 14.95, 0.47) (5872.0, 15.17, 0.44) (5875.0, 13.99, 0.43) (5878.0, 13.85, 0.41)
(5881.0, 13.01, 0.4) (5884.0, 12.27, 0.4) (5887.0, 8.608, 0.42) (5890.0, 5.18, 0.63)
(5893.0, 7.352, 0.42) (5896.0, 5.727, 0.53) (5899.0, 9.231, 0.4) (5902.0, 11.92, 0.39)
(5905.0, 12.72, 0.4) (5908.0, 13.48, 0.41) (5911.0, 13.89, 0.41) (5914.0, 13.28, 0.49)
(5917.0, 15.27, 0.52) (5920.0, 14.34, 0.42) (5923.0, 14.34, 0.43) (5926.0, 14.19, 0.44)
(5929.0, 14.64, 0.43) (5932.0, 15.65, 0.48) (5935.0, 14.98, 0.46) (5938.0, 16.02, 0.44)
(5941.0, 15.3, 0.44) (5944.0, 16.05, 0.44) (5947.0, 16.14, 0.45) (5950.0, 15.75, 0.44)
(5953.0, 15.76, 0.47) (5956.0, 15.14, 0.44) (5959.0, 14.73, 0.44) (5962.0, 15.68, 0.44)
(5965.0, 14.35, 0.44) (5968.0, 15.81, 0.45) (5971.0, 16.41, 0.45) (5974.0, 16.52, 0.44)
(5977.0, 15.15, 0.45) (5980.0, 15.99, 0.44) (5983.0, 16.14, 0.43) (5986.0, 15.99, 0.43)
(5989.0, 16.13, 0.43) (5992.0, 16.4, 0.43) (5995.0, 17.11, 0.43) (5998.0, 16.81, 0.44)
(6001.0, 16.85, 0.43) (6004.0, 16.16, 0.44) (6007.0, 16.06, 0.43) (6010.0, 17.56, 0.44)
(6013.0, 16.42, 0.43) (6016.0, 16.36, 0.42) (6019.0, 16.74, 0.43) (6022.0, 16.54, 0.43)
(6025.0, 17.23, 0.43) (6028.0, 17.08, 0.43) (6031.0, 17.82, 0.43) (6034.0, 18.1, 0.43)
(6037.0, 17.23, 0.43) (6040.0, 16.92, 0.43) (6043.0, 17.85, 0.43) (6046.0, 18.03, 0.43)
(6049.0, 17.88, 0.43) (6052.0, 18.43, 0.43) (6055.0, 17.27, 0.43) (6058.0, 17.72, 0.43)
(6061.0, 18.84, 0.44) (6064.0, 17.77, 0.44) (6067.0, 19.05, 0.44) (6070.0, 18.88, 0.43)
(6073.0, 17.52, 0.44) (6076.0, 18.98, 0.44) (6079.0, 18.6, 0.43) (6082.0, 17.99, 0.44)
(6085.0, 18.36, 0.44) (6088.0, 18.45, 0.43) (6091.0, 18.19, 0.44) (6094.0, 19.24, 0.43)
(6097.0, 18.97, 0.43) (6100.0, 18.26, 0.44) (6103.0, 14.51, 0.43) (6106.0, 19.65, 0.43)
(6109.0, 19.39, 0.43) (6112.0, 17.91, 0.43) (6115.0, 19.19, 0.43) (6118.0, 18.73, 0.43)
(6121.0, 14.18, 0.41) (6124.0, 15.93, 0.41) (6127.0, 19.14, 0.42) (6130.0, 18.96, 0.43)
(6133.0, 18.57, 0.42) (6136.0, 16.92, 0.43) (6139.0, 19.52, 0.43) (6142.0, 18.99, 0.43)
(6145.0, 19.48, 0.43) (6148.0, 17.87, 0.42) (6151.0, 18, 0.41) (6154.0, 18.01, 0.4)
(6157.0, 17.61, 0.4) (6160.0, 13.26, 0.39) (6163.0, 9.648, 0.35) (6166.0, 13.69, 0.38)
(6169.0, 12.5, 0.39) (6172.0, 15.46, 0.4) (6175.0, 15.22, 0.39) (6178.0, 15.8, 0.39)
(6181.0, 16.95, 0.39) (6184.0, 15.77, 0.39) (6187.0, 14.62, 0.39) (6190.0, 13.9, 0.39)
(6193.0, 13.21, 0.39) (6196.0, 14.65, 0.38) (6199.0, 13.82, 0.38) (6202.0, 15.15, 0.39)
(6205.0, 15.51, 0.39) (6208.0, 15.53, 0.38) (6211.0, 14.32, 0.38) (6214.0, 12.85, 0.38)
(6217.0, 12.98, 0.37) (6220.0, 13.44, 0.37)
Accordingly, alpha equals 0.16 mag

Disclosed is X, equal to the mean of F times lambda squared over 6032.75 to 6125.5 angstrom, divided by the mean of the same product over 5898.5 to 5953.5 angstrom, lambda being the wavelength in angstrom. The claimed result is 1.31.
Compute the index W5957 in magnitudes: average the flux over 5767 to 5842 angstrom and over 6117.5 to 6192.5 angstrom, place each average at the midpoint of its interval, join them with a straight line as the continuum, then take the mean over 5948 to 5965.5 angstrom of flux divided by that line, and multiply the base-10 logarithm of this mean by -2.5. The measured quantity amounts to 0.10 mag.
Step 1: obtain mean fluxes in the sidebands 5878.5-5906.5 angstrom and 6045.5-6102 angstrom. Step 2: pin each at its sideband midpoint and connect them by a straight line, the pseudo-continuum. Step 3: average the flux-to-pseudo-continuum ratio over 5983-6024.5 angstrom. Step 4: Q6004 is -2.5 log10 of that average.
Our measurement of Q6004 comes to -0.11 mag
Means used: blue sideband 9.71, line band 16.6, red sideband 18.3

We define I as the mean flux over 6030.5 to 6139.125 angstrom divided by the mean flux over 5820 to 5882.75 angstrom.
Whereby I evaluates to 1.14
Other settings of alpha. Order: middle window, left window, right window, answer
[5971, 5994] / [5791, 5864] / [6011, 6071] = 0.09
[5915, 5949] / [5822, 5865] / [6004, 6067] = 0.11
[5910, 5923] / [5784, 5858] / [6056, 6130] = 0.22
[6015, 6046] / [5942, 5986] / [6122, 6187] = -0.08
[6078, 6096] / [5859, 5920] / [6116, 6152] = -0.09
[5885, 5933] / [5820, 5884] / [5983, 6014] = 0.33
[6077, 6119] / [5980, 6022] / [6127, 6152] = -0.03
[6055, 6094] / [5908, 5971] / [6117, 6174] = -0.14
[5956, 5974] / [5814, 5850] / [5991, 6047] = 0.10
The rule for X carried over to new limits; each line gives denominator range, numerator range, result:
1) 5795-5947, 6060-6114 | 1.33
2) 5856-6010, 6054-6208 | 1.26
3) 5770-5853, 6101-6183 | 1.10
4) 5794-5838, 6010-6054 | 1.06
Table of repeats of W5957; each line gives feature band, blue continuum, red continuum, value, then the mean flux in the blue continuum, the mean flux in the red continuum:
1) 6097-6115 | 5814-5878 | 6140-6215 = -0.17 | 16.1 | 15.3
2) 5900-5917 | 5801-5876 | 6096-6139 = 0.27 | 16.6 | 17.9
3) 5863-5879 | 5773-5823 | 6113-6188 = 0.18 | 17.4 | 16.6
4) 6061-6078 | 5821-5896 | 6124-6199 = -0.18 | 14.4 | 16.1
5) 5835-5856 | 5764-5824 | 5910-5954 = 0.00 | 17.3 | 15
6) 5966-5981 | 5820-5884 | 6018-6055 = 0.06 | 15.7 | 17.5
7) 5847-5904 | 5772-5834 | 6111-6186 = 0.34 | 17.3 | 16.7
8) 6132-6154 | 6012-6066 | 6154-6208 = -0.20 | 17.5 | 14.6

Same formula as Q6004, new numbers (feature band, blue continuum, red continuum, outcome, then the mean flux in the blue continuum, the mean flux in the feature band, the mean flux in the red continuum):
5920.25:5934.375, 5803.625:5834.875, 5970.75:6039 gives 0.160 mag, 17.6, 14.7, 16.6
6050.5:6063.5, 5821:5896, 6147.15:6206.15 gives -0.217 mag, 14.4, 18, 15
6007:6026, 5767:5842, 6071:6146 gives 0.075 mag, 17.3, 16.7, 18.2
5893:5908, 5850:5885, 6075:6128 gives 0.451 mag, 14.6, 10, 18.1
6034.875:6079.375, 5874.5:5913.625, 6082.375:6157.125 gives -0.122 mag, 10.9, 18.1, 18.2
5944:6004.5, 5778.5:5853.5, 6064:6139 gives 0.114 mag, 17.2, 15.9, 18.2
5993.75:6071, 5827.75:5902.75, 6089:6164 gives -0.075 mag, 13.7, 17.4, 17.7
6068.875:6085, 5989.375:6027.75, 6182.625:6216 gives -0.158 mag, 16.7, 18.4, 14.5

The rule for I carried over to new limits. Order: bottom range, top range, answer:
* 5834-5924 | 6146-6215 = 1.11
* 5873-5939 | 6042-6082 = 1.46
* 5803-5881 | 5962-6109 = 1.06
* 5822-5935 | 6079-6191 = 1.22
